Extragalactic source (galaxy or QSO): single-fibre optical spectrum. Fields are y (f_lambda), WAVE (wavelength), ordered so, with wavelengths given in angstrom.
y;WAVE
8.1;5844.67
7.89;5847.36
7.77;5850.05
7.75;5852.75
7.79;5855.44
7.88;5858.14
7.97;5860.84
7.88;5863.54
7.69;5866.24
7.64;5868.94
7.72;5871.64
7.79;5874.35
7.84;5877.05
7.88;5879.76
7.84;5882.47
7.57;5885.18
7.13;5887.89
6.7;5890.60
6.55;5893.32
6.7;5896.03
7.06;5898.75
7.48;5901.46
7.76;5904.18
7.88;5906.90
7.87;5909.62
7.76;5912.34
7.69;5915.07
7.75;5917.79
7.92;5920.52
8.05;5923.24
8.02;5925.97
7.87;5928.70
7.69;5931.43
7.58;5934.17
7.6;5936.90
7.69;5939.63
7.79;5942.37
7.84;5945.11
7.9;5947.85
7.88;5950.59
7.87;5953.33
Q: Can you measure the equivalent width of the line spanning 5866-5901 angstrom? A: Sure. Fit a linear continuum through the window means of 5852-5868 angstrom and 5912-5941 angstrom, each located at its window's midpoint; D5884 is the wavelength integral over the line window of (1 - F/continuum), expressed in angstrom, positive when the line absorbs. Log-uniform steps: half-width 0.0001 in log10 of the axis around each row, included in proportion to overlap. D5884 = 1.9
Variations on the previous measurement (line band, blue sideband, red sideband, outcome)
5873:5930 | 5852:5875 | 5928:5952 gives 1.4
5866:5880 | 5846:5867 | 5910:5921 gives 0.1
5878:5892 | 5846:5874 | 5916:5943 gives 0.7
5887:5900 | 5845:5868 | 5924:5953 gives 1.7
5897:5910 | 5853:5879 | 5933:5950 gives 0.3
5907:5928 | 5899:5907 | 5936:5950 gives -0.6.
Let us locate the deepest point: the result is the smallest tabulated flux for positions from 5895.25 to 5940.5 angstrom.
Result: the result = 6.7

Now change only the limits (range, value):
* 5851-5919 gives 6.55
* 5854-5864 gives 7.79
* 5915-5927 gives 7.69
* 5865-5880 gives 7.64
